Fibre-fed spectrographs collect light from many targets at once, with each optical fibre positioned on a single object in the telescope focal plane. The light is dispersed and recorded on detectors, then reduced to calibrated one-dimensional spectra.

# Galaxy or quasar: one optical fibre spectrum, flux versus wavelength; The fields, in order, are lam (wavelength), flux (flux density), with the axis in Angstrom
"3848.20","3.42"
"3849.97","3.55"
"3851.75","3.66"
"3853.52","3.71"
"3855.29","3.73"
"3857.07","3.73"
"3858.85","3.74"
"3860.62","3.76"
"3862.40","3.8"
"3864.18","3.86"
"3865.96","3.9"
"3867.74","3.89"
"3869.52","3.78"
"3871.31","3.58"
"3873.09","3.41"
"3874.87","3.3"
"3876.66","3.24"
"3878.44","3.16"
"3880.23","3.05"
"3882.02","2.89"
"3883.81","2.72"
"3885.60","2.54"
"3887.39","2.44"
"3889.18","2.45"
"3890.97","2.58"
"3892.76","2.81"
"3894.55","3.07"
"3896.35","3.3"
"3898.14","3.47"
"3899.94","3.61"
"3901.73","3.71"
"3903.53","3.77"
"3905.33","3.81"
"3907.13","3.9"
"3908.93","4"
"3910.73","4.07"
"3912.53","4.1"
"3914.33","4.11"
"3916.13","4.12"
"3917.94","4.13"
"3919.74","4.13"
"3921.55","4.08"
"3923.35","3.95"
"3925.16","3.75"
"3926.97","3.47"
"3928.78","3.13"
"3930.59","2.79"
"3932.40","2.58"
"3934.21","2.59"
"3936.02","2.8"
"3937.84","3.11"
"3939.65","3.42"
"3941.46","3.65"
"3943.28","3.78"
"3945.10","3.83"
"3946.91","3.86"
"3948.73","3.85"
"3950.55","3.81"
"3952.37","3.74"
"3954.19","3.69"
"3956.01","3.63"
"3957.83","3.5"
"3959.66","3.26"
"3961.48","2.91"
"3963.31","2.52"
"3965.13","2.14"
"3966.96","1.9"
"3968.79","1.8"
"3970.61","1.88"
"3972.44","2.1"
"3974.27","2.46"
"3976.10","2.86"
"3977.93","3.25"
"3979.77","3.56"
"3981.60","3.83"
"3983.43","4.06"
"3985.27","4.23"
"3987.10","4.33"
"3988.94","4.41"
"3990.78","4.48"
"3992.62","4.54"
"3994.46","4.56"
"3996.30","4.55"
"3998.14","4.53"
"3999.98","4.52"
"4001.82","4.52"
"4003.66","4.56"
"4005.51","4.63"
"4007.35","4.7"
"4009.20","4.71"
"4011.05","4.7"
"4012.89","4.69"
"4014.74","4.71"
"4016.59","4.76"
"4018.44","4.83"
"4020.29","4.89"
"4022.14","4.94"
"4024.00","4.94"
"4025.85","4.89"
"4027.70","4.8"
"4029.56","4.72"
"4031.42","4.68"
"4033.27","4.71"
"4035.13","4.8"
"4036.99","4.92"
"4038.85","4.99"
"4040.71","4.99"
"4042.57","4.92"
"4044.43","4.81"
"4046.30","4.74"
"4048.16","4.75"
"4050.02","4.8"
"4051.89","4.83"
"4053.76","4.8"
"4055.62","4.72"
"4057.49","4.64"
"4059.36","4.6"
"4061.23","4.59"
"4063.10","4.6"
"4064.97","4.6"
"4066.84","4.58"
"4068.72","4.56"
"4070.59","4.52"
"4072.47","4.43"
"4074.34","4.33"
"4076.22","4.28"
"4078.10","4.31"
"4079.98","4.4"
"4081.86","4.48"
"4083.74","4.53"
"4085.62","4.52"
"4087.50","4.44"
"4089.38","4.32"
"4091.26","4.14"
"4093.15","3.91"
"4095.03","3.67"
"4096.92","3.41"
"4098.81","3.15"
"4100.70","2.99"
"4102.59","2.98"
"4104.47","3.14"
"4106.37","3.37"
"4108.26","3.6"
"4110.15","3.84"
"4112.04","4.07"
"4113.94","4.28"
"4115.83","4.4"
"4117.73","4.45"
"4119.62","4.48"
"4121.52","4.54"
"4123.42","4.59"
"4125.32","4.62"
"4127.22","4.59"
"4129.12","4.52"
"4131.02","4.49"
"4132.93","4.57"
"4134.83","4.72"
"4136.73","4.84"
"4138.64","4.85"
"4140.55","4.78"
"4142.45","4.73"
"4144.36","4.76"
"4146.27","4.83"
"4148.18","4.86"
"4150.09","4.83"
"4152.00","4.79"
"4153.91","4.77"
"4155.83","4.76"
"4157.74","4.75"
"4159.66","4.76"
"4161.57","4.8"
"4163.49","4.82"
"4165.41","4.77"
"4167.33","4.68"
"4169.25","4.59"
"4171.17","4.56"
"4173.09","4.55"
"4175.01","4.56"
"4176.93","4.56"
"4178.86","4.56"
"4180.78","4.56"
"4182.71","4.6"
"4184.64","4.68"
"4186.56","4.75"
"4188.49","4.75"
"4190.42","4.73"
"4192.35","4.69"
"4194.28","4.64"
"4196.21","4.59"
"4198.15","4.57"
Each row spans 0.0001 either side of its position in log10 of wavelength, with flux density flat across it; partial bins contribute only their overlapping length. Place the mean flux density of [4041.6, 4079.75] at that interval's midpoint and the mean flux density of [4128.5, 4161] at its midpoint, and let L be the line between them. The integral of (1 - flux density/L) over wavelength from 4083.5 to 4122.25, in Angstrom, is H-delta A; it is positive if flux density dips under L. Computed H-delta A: 6.5 Angstrom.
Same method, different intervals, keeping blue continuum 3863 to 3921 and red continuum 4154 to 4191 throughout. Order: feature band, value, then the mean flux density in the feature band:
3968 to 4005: 1.1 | 3.77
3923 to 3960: 2.5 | 3.43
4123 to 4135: -0.2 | 4.58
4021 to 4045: -4.6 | 4.86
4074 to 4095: 0.0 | 4.3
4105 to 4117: 1.4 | 3.91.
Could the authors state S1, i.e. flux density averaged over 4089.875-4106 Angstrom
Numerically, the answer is 3.45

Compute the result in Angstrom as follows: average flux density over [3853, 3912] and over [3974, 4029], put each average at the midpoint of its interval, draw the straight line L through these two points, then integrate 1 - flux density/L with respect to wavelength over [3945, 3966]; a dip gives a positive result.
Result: 3.3 Angstrom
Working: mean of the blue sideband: 3.42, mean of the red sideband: 4.41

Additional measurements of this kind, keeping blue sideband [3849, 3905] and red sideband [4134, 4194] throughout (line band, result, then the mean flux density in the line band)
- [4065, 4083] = -0.6 Angstrom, 4.44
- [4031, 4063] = -4.7 Angstrom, 4.78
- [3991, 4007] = -2.5 Angstrom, 4.55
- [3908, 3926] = -2.5 Angstrom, 4.05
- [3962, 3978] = 6.4 Angstrom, 2.29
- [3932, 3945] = 1.6 Angstrom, 3.2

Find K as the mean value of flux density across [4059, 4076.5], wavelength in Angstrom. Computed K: 4.51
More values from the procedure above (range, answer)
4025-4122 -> 4.36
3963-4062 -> 4.27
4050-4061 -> 4.72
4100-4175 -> 4.45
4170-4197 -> 4.63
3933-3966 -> 3.33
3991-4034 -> 4.7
